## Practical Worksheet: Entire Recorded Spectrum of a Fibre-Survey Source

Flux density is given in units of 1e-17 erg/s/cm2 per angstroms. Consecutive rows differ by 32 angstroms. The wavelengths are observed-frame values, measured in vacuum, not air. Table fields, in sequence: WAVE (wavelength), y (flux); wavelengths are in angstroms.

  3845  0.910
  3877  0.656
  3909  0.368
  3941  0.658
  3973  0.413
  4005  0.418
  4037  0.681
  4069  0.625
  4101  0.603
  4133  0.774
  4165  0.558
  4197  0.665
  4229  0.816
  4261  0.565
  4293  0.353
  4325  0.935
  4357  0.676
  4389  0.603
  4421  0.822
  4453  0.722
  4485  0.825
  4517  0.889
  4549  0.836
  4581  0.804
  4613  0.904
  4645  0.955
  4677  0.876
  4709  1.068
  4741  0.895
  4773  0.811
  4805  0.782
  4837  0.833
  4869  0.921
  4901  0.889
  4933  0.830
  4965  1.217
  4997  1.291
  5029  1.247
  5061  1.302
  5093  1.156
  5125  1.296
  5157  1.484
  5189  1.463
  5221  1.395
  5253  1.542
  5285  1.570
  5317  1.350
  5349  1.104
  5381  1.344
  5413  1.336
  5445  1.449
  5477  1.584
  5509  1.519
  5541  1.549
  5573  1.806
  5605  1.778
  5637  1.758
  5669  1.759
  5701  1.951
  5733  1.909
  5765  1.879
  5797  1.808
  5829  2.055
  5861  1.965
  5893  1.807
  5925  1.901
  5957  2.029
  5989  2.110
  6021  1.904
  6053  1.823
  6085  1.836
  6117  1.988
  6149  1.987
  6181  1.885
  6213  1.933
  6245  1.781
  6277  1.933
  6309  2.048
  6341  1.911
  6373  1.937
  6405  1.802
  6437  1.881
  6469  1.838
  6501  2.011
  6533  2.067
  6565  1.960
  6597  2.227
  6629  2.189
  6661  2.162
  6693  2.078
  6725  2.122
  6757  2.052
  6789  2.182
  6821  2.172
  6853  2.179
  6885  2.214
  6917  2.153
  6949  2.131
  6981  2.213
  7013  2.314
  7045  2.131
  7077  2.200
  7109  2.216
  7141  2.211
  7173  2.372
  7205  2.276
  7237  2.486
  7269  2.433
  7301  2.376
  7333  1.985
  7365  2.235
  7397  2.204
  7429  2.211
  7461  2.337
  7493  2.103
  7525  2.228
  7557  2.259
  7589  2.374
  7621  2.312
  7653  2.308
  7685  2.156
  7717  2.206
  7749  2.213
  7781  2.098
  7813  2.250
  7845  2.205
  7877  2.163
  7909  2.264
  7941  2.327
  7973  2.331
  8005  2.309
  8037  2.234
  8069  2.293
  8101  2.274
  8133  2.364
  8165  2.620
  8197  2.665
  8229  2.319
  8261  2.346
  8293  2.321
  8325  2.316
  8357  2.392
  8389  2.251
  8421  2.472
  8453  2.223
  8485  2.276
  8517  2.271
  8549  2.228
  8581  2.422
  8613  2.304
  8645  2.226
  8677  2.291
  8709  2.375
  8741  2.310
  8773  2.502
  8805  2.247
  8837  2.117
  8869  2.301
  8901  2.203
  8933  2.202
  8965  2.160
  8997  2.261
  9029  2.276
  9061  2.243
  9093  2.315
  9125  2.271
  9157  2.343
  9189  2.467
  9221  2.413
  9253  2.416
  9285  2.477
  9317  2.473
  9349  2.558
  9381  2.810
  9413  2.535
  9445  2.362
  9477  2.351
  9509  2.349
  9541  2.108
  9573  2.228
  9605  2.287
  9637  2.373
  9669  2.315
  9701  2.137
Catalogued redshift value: 0.24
